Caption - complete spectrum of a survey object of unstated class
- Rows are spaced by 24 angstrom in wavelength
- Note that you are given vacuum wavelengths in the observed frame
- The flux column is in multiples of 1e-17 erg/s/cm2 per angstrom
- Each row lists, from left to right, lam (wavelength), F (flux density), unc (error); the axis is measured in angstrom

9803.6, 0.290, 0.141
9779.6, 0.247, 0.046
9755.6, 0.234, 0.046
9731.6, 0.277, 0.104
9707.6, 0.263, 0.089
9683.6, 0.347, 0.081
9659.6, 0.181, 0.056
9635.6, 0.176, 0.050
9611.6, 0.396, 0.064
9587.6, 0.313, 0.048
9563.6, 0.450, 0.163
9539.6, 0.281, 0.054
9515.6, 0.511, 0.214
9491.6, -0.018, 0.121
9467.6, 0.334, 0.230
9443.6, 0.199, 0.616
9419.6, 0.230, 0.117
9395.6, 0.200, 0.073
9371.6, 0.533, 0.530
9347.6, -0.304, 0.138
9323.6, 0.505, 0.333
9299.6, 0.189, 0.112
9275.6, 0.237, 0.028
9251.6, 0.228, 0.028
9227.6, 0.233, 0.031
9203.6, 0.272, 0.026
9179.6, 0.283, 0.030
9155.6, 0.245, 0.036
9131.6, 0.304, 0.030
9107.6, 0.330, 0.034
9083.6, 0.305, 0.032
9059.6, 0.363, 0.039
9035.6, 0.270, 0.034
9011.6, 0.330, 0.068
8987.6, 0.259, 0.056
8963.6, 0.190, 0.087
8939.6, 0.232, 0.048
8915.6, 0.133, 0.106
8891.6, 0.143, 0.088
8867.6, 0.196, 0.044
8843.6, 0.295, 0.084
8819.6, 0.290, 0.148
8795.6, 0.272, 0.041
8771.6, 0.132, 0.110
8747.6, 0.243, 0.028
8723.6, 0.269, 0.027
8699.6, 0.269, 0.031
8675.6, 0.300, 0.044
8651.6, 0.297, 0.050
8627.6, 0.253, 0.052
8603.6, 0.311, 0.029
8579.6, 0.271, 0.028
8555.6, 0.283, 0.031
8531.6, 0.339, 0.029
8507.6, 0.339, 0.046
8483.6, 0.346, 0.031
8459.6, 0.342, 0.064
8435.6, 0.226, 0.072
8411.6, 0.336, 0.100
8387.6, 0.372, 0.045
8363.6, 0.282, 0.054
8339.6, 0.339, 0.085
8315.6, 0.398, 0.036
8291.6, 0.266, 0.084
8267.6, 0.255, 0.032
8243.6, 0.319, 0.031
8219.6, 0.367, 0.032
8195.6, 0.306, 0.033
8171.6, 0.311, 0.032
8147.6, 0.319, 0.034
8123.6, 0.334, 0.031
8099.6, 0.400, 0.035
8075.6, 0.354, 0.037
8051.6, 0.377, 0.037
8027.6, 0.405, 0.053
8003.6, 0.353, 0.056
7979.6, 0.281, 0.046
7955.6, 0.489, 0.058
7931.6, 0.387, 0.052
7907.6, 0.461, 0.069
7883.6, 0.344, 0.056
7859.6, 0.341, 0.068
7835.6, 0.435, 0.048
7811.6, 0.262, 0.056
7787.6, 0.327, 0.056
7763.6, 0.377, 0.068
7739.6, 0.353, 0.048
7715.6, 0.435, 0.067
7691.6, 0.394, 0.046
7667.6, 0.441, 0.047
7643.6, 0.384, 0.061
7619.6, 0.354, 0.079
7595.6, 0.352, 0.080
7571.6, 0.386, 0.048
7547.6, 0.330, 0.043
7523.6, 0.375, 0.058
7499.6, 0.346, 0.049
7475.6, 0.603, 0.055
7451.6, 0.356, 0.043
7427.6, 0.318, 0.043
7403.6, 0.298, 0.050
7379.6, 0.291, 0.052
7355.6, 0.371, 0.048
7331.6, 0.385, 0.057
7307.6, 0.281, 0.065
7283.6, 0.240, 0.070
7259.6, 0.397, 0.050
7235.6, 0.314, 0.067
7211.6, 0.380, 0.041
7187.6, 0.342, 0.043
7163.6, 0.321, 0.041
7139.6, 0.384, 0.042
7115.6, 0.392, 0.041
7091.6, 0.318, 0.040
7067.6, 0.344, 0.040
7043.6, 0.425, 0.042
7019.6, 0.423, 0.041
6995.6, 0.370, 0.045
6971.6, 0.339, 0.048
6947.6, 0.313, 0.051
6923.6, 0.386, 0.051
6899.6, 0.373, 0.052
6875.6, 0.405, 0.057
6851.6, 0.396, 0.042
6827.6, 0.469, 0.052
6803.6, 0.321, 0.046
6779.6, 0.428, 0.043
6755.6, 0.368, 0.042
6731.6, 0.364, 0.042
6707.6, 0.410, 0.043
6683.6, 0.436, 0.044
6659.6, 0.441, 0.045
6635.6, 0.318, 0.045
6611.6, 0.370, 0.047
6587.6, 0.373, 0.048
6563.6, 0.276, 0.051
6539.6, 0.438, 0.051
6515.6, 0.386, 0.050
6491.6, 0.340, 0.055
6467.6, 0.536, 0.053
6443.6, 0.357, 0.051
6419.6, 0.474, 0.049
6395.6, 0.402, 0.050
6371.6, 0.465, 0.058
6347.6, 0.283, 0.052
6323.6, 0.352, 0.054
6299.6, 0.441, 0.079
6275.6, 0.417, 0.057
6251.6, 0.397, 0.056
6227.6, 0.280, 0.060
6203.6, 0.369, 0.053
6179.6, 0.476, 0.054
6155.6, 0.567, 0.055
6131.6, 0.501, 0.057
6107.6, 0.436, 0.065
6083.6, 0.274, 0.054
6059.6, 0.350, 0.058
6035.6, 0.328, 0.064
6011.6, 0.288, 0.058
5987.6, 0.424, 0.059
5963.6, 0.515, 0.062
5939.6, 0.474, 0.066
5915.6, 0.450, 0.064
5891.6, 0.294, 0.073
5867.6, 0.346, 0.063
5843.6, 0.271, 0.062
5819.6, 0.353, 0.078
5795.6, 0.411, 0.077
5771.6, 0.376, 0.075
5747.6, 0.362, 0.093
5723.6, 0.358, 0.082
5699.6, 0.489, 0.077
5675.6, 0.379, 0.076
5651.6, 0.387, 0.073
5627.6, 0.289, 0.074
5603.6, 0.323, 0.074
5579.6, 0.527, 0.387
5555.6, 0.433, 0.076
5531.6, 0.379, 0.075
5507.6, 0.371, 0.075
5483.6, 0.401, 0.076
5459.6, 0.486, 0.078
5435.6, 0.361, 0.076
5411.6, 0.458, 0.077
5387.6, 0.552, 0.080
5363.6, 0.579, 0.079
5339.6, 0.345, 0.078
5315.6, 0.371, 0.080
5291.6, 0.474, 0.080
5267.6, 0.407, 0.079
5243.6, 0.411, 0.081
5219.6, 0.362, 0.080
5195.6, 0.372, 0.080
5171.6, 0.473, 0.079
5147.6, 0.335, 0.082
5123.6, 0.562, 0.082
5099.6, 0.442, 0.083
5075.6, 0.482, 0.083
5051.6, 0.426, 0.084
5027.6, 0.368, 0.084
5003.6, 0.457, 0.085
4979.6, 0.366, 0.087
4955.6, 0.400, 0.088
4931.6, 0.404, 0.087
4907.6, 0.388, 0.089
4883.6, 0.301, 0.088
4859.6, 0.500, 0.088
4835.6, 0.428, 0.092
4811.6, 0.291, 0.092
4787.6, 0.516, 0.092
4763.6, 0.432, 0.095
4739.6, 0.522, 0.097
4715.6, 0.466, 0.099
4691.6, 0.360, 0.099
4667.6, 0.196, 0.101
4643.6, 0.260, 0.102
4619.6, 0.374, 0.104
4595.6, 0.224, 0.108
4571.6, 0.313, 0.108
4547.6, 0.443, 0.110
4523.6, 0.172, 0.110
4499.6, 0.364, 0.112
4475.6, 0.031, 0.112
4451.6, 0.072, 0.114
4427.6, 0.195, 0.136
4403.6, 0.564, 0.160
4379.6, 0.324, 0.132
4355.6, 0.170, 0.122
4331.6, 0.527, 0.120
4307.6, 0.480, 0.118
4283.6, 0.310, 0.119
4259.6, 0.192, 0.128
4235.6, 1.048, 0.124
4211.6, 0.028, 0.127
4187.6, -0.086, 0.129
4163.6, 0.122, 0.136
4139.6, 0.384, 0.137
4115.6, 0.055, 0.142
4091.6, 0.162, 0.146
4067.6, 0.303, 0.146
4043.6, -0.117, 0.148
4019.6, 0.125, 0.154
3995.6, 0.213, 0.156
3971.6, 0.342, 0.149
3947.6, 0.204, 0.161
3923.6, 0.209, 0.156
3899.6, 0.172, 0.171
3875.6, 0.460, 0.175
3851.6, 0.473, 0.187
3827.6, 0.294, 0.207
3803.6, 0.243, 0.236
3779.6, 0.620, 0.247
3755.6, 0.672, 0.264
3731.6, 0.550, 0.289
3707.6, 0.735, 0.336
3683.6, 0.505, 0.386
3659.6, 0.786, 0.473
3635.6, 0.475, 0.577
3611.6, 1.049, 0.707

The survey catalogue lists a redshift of 0.14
